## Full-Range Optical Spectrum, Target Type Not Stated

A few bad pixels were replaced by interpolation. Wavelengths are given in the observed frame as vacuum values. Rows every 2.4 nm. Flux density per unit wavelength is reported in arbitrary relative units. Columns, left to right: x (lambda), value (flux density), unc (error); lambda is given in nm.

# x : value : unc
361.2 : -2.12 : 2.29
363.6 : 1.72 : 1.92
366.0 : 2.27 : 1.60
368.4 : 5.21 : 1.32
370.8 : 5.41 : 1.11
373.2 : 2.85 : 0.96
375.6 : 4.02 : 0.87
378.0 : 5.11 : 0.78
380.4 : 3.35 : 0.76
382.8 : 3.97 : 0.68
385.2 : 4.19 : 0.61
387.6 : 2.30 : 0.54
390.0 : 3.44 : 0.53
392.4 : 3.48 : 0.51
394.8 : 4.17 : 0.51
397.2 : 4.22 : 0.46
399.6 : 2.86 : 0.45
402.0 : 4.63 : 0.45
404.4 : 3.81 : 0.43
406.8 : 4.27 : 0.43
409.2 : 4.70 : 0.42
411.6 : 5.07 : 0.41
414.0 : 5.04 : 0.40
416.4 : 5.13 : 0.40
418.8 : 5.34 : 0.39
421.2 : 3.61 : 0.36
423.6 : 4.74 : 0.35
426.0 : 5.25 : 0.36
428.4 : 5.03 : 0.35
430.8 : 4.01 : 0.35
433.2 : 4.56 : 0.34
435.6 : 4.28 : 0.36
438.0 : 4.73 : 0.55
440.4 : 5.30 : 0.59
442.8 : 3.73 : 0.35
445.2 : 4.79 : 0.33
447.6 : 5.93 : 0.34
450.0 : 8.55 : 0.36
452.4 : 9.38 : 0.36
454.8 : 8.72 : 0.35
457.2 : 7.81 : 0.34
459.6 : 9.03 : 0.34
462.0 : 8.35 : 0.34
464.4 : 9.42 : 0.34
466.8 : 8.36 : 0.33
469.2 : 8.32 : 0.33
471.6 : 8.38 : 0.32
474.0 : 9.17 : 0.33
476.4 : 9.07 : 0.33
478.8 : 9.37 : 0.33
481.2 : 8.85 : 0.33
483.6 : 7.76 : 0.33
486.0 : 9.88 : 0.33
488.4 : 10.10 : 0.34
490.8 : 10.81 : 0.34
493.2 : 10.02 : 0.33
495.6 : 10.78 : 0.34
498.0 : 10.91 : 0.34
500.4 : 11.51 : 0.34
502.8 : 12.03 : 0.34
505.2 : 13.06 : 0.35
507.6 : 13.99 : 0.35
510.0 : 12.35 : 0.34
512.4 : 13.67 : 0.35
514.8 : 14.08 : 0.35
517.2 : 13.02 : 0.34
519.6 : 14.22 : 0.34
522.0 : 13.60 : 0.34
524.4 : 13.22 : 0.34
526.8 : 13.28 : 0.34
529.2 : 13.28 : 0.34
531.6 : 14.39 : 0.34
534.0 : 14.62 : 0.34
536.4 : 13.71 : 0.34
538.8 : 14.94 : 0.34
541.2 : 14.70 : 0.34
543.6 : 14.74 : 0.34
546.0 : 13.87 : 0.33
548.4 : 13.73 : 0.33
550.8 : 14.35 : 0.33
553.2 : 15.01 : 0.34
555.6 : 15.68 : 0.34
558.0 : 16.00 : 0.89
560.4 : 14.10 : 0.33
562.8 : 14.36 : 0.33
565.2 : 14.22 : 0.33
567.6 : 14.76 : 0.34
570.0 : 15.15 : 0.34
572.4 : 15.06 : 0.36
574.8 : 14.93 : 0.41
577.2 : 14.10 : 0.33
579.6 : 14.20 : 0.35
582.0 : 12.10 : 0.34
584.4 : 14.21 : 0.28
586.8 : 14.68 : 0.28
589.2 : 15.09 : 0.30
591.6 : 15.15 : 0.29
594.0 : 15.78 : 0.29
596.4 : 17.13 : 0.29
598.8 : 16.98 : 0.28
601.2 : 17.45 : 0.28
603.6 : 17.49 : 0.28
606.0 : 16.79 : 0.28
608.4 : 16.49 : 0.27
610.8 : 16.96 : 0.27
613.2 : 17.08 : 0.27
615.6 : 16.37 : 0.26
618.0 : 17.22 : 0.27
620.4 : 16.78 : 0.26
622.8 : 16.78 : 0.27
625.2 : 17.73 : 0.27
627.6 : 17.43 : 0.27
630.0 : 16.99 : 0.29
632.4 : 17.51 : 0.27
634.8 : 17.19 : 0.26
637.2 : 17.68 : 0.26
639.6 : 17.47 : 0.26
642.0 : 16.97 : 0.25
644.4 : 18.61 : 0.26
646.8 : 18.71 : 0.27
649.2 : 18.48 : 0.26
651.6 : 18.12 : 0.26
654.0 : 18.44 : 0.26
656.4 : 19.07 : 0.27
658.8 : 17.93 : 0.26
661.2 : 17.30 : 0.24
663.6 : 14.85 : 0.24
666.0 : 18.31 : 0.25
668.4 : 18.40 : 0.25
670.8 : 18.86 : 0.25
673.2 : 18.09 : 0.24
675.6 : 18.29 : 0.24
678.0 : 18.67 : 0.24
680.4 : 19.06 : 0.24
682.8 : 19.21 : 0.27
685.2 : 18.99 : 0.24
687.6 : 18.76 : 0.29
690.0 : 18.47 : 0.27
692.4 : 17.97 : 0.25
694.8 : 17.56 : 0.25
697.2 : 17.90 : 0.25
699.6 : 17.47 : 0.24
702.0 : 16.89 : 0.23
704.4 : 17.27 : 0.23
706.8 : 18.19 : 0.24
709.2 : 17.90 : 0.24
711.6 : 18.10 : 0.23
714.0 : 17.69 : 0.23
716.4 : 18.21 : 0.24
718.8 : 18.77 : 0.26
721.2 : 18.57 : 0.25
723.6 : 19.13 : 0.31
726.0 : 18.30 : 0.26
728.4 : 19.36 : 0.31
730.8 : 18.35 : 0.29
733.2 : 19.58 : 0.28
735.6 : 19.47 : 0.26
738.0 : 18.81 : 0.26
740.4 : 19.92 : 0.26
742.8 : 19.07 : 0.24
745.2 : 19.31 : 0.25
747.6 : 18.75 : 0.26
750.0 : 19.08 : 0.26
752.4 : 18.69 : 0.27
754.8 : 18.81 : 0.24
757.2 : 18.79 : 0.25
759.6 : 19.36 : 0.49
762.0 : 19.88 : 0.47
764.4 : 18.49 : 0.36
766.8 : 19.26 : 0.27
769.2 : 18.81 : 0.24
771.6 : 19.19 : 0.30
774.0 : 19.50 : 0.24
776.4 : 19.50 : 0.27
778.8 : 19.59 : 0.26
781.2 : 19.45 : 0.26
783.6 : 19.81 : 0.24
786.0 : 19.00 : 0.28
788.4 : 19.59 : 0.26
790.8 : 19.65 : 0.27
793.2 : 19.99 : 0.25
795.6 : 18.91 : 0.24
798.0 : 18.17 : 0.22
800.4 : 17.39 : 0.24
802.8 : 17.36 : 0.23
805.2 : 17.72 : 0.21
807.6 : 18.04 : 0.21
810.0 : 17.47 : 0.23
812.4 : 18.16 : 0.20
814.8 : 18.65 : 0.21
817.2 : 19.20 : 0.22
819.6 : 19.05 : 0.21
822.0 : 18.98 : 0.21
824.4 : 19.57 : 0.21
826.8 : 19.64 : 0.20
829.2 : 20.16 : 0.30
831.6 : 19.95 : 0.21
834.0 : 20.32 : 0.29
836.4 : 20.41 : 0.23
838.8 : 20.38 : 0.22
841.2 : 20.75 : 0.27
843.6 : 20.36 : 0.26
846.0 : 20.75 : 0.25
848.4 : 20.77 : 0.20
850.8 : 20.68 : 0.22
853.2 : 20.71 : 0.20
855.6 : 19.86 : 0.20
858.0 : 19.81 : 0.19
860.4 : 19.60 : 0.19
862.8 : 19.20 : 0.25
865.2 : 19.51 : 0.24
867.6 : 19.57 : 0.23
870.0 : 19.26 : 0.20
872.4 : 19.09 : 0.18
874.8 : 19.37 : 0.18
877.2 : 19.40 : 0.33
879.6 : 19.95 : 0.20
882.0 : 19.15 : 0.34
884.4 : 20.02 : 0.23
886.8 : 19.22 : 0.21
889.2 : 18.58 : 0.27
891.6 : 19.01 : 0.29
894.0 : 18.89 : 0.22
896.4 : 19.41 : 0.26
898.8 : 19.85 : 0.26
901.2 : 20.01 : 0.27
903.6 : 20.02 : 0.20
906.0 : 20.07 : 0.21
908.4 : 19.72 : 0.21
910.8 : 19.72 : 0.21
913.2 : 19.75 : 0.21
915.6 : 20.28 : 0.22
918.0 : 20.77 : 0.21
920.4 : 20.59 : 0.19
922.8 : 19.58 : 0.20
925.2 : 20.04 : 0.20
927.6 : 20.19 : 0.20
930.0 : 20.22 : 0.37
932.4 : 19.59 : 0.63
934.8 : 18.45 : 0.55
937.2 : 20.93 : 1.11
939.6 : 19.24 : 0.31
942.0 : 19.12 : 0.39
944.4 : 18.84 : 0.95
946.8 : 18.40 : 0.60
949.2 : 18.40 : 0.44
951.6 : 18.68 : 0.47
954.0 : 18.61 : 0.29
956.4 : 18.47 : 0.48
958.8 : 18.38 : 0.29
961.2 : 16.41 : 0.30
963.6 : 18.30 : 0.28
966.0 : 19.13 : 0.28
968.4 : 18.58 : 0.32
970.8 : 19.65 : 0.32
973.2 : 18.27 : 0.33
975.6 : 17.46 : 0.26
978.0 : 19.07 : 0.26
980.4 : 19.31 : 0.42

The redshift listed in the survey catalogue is 0.12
